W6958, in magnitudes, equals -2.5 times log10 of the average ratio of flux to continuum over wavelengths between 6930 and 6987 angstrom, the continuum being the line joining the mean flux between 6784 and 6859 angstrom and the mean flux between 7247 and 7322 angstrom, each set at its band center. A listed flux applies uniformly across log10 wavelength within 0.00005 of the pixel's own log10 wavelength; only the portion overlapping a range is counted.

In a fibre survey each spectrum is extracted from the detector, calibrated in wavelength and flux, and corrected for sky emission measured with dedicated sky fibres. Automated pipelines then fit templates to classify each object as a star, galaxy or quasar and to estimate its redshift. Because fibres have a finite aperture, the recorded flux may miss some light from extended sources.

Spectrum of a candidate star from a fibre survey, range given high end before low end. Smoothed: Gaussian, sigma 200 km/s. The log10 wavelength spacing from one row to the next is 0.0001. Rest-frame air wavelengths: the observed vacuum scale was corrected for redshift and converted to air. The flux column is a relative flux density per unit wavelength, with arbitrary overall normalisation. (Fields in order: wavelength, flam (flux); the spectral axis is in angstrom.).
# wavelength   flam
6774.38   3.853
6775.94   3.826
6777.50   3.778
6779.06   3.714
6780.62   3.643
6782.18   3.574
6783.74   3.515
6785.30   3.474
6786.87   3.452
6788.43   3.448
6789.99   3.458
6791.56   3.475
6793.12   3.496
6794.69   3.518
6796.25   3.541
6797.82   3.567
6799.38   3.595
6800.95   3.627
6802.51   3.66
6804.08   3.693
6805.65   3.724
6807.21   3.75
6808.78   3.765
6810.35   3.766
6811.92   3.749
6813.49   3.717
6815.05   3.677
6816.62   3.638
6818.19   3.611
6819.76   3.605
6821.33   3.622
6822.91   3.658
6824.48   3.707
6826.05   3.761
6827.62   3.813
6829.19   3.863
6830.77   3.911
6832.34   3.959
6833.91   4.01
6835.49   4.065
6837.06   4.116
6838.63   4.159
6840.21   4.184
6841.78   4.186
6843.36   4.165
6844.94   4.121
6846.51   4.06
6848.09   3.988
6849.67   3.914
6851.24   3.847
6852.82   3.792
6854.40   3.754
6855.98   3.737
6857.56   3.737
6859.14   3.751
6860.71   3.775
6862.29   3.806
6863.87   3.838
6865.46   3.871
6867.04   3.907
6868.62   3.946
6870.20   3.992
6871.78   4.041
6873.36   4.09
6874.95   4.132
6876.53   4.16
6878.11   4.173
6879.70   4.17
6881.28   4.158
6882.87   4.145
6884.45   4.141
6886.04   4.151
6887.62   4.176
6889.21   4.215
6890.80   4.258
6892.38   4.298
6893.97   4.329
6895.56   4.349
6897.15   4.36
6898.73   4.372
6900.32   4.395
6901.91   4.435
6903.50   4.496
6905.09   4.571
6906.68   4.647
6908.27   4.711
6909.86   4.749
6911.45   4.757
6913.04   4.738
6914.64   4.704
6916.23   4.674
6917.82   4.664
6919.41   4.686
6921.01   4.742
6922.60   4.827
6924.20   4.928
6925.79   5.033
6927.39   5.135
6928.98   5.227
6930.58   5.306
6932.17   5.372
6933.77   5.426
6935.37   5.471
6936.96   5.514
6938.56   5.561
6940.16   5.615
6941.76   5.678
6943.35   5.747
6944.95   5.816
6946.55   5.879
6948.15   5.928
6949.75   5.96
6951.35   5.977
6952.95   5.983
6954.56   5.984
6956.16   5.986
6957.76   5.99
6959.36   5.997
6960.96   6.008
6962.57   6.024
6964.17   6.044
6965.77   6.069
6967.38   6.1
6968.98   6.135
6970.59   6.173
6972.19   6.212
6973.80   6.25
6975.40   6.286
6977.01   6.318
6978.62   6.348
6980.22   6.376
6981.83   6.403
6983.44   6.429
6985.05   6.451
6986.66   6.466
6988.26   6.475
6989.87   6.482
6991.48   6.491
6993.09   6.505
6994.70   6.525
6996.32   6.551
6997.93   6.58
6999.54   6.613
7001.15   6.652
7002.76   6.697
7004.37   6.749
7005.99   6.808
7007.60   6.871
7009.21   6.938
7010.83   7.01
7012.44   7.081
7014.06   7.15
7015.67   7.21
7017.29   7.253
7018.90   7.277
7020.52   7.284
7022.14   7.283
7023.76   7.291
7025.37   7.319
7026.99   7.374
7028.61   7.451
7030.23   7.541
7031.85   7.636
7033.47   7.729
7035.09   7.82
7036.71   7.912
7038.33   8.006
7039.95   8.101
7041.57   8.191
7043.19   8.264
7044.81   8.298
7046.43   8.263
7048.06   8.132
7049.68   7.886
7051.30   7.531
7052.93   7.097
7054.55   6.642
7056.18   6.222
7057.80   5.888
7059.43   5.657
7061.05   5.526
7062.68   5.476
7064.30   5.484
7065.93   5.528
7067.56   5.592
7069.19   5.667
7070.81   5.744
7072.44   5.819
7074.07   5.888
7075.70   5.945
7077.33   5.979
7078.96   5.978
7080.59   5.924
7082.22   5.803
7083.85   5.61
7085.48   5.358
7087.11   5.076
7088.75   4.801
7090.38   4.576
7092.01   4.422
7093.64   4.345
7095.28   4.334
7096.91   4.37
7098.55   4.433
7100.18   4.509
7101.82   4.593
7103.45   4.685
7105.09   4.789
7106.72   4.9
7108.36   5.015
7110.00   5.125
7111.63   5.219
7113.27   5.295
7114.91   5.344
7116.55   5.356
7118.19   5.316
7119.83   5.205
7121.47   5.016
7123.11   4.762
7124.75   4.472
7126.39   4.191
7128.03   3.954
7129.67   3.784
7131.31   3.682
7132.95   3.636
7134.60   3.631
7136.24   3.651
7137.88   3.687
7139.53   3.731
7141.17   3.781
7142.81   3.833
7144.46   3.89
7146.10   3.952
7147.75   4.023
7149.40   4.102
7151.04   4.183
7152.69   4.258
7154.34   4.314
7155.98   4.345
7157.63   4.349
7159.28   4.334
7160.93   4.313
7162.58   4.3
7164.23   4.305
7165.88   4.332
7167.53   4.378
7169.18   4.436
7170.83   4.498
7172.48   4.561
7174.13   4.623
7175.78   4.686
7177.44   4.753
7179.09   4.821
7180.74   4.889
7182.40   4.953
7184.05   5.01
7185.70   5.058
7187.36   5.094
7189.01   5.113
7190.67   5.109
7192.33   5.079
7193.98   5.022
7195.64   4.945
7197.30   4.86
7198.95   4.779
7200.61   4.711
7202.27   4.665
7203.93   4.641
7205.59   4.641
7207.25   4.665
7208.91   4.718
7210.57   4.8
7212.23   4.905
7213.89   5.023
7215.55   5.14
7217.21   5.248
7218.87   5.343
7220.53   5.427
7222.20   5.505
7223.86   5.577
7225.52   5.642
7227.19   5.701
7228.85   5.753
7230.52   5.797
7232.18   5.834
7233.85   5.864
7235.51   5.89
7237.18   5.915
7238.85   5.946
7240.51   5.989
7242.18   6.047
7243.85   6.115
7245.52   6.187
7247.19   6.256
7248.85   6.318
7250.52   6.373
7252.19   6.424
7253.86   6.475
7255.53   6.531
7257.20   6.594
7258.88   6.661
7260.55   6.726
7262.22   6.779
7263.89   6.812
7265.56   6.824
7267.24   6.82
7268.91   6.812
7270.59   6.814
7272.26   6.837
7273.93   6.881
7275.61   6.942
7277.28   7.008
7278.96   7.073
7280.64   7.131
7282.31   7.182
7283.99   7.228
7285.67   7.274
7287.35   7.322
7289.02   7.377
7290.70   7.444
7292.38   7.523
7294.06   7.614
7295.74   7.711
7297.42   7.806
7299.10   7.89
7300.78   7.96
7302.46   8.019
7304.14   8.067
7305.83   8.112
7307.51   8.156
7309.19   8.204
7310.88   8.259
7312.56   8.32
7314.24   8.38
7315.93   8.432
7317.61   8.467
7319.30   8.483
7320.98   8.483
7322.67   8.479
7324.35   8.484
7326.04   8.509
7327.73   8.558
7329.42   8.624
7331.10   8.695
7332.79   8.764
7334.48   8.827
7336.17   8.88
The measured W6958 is -0.23 mag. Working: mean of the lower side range 3.77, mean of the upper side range 7.37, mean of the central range 5.98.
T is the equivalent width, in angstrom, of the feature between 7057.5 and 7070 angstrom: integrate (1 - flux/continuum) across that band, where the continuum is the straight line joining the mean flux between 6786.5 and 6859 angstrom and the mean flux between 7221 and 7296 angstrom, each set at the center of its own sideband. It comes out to -0.7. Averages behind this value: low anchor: 3.78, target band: 5.59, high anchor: 6.55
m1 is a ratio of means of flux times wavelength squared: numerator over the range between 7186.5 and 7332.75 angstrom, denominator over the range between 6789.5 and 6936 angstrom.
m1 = 1.8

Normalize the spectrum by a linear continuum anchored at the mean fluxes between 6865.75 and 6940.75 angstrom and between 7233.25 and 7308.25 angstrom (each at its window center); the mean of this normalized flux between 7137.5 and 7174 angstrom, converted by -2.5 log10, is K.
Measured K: 0.43 mag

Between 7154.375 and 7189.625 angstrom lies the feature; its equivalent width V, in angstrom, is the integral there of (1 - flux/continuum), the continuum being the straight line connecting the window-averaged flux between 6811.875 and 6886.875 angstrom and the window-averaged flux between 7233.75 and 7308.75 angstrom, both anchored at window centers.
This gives 9.17 angstrom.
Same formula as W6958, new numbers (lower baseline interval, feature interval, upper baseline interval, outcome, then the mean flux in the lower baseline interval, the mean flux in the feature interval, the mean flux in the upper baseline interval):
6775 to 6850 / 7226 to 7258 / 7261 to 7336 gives 0.195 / 3.76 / 6.1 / 7.77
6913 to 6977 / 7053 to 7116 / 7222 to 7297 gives 0.137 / 5.62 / 5.32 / 6.59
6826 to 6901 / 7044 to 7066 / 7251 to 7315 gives -0.213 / 4.05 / 6.73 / 7.31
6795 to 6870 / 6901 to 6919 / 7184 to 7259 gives -0.121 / 3.82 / 4.65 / 5.5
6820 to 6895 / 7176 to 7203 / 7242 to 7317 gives 0.305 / 3.99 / 4.92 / 7.21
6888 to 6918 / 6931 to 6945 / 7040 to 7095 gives -0.148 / 4.5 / 5.56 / 6.15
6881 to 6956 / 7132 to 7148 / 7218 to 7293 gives 0.495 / 4.96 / 3.77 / 6.46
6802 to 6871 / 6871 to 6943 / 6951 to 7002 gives 0.092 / 3.85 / 4.67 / 6.28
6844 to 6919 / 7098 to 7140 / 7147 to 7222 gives 0.013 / 4.2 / 4.54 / 4.71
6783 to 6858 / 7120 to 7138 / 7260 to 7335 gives 0.471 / 3.76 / 4.1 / 7.74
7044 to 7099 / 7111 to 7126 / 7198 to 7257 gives 0.141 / 5.87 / 5.08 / 5.58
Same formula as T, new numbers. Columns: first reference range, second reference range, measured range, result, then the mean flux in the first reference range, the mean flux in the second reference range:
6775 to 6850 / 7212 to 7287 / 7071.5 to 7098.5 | 0.4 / 3.76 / 6.28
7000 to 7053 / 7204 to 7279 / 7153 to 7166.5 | 4.6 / 7.46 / 6.01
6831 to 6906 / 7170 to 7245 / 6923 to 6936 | -2.8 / 4.09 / 5.19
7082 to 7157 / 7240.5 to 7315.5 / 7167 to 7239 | 10.0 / 4.5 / 7.16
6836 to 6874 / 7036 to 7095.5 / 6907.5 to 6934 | -1.4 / 3.95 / 6.26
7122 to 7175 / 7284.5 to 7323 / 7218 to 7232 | 1.0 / 4.14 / 7.98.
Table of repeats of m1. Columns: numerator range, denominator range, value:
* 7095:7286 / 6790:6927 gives 1.41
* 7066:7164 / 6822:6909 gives 1.24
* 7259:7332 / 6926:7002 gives 1.39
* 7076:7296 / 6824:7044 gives 1.05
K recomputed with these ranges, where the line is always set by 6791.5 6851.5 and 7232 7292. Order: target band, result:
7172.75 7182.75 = 0.27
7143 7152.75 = 0.41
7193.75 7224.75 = 0.26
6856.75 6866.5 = 0.07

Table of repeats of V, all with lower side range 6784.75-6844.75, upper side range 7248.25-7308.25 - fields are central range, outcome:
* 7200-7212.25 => 3.5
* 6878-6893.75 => 0.3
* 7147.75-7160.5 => 4.1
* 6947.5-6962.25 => -3.7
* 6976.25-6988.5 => -3.5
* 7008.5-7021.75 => -4.9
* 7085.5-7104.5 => 4.0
